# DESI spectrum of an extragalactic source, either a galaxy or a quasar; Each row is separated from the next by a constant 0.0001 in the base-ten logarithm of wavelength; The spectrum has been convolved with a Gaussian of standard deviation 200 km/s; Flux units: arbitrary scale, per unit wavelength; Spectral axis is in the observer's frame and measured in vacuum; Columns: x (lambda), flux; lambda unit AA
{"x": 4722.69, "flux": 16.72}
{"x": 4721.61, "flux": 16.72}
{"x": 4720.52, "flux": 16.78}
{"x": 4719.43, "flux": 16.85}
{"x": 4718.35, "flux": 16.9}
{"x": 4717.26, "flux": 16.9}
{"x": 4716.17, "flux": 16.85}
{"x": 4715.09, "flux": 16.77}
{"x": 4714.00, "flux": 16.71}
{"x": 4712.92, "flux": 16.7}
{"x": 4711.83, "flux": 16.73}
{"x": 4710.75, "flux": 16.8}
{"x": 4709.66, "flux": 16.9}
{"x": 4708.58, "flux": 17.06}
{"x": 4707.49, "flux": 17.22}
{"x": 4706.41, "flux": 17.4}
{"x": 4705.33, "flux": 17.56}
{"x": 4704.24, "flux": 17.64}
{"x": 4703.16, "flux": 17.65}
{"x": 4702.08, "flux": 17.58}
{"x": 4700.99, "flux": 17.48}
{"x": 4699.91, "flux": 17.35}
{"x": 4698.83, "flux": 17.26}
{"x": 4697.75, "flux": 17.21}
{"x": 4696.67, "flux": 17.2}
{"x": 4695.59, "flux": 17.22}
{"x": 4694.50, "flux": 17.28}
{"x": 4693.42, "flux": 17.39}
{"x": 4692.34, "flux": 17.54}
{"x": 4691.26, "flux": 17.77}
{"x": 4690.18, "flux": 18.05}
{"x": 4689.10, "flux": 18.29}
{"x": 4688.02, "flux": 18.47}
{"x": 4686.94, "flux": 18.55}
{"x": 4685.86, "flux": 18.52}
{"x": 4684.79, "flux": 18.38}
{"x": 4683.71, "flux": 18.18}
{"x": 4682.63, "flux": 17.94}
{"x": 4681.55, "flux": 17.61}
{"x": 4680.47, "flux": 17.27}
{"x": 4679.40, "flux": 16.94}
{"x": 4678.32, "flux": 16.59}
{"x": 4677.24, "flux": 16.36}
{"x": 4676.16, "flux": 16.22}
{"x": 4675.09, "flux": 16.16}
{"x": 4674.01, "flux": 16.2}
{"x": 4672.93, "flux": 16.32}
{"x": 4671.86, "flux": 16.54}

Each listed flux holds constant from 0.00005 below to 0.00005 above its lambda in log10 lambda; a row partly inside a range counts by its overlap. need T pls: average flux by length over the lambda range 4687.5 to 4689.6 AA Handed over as 18.4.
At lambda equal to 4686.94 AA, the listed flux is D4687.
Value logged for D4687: 18.55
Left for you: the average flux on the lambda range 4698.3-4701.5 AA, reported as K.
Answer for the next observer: 17.4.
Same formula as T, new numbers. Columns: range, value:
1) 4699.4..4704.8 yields 17.5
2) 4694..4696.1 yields 17.2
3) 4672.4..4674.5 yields 16.2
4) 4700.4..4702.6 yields 17.5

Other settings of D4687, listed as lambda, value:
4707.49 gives 17.22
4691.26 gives 17.77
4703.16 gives 17.65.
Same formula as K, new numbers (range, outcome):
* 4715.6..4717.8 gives 16.9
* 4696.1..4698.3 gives 17.2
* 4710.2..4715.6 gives 16.7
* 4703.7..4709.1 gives 17.4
